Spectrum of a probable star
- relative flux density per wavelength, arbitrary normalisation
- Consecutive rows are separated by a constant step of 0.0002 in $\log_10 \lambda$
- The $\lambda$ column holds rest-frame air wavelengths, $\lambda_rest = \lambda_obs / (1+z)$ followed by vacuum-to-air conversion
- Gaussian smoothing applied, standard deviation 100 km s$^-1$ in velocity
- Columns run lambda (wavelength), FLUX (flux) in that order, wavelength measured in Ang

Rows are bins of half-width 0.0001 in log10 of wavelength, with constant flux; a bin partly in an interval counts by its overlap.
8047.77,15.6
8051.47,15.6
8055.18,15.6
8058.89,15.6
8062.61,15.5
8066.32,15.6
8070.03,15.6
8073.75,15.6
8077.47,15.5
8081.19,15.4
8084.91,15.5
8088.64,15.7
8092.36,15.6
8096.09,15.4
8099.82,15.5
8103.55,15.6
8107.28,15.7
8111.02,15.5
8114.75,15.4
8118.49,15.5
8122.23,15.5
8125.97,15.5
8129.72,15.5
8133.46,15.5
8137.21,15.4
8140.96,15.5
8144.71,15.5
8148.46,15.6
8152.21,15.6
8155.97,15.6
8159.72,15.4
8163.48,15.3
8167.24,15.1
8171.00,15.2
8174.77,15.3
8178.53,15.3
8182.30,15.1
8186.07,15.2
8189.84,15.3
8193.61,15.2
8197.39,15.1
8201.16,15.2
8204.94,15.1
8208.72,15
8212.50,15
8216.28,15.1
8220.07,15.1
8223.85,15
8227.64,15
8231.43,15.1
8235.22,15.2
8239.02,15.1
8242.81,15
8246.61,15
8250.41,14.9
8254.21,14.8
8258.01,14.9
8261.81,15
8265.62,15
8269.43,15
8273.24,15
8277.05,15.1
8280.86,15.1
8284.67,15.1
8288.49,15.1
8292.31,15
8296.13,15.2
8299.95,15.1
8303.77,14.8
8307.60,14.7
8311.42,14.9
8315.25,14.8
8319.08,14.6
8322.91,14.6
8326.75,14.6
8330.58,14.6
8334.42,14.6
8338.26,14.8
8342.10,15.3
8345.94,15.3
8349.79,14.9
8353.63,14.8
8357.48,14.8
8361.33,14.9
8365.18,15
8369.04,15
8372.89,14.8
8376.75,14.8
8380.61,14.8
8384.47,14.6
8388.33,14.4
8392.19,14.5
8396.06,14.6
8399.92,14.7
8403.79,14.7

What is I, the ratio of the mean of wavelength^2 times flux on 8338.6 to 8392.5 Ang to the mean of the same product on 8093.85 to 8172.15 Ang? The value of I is 1.0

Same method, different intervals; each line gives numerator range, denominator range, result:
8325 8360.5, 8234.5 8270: 1.01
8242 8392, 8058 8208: 1.01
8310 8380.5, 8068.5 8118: 1.02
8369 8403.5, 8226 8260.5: 1.01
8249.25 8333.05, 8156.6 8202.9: 1.00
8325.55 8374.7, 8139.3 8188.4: 1.01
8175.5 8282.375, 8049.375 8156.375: 1.00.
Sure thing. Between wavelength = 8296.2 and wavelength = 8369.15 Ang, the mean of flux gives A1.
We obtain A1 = 14.9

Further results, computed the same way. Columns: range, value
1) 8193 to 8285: 15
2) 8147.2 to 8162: 15.5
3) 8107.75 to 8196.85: 15.4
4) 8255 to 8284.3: 15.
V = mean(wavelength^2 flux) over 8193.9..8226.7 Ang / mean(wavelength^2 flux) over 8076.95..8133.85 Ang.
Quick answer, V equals 1.0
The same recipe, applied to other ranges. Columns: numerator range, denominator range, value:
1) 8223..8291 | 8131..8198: 1.00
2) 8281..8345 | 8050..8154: 1.01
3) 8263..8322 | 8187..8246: 1.01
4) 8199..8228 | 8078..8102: 1.00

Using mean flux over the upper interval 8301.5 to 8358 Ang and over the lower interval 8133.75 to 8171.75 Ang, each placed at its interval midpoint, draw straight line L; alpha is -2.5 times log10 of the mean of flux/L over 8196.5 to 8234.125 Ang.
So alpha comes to 0.010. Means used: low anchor 15.4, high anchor 14.8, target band 15.1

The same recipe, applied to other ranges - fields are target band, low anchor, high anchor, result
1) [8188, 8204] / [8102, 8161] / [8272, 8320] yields 0.01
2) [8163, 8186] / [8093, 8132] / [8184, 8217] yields 0.00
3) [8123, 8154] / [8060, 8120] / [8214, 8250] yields -0.01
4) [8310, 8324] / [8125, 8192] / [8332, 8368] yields 0.02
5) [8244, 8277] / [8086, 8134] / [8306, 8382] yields 0.01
